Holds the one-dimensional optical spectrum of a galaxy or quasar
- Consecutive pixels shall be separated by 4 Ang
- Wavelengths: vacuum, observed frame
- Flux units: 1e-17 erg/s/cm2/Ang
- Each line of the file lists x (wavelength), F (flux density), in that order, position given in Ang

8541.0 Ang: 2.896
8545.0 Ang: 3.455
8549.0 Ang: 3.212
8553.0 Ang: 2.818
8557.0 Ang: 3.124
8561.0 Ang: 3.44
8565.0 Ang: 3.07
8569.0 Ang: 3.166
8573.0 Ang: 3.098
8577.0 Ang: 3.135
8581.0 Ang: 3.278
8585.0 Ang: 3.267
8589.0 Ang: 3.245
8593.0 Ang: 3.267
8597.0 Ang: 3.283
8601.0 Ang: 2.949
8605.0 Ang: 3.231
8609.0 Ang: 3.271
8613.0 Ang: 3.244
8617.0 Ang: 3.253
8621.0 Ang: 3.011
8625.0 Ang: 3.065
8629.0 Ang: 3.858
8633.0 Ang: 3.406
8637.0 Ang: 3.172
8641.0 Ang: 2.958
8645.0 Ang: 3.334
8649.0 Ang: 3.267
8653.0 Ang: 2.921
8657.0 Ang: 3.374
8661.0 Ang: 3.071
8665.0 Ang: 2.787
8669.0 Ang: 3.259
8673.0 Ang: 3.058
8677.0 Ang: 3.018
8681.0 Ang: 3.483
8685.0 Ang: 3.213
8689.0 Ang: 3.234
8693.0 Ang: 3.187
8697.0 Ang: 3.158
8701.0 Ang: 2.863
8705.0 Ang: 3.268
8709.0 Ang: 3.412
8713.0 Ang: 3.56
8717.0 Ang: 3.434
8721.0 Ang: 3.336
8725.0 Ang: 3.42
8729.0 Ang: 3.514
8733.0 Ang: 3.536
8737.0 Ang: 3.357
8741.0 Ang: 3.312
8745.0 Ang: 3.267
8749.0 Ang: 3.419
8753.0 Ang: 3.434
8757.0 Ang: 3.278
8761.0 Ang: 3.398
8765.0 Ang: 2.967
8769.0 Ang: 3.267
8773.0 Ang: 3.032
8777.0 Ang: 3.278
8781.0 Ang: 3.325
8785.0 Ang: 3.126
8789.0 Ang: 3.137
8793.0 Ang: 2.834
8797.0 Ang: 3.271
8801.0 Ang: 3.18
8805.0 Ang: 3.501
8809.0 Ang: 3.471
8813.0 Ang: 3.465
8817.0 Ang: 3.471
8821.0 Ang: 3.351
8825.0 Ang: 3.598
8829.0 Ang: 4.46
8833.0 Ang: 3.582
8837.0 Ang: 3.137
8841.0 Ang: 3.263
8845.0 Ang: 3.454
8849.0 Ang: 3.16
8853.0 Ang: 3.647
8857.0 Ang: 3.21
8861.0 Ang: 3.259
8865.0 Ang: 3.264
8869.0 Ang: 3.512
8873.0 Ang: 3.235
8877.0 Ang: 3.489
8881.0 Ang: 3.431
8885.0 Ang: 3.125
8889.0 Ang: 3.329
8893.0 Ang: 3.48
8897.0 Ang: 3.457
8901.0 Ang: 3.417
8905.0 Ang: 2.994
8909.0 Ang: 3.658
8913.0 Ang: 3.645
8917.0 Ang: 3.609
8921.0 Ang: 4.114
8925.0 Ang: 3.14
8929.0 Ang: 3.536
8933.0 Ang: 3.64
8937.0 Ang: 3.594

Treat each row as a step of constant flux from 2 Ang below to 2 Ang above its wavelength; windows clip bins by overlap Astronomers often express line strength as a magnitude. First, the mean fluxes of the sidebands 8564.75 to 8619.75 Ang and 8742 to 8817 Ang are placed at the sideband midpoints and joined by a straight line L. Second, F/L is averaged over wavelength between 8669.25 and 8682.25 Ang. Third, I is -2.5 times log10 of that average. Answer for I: 0.02 mag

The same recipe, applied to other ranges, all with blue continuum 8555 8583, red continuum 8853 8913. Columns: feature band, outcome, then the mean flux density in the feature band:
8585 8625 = 0.005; 3.19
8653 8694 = 0.031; 3.16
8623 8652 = -0.018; 3.28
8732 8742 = -0.037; 3.4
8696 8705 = 0.073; 3.05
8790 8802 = 0.077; 3.09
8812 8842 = -0.069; 3.55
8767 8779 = 0.037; 3.19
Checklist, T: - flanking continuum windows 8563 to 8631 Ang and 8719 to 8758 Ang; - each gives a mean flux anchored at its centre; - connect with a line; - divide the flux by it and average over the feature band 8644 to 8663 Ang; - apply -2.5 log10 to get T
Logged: 0.03 mag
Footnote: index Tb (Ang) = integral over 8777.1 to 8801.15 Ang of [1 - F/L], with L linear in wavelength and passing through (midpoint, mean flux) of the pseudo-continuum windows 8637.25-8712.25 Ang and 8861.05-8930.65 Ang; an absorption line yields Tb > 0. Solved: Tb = 1.1 Ang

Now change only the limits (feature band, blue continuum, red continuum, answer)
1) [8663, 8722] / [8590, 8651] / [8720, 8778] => 1.2 Ang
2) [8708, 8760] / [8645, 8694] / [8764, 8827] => -3.0 Ang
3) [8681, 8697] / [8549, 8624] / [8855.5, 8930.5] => 0.1 Ang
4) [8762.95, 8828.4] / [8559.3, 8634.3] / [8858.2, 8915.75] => 0.8 Ang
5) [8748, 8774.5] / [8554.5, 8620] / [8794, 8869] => 0.8 Ang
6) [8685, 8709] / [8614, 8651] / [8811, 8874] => 1.0 Ang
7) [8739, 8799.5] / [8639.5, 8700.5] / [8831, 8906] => 0.4 Ang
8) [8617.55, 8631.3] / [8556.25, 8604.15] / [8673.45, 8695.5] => -0.4 Ang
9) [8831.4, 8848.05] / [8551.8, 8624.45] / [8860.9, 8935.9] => 0.3 Ang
